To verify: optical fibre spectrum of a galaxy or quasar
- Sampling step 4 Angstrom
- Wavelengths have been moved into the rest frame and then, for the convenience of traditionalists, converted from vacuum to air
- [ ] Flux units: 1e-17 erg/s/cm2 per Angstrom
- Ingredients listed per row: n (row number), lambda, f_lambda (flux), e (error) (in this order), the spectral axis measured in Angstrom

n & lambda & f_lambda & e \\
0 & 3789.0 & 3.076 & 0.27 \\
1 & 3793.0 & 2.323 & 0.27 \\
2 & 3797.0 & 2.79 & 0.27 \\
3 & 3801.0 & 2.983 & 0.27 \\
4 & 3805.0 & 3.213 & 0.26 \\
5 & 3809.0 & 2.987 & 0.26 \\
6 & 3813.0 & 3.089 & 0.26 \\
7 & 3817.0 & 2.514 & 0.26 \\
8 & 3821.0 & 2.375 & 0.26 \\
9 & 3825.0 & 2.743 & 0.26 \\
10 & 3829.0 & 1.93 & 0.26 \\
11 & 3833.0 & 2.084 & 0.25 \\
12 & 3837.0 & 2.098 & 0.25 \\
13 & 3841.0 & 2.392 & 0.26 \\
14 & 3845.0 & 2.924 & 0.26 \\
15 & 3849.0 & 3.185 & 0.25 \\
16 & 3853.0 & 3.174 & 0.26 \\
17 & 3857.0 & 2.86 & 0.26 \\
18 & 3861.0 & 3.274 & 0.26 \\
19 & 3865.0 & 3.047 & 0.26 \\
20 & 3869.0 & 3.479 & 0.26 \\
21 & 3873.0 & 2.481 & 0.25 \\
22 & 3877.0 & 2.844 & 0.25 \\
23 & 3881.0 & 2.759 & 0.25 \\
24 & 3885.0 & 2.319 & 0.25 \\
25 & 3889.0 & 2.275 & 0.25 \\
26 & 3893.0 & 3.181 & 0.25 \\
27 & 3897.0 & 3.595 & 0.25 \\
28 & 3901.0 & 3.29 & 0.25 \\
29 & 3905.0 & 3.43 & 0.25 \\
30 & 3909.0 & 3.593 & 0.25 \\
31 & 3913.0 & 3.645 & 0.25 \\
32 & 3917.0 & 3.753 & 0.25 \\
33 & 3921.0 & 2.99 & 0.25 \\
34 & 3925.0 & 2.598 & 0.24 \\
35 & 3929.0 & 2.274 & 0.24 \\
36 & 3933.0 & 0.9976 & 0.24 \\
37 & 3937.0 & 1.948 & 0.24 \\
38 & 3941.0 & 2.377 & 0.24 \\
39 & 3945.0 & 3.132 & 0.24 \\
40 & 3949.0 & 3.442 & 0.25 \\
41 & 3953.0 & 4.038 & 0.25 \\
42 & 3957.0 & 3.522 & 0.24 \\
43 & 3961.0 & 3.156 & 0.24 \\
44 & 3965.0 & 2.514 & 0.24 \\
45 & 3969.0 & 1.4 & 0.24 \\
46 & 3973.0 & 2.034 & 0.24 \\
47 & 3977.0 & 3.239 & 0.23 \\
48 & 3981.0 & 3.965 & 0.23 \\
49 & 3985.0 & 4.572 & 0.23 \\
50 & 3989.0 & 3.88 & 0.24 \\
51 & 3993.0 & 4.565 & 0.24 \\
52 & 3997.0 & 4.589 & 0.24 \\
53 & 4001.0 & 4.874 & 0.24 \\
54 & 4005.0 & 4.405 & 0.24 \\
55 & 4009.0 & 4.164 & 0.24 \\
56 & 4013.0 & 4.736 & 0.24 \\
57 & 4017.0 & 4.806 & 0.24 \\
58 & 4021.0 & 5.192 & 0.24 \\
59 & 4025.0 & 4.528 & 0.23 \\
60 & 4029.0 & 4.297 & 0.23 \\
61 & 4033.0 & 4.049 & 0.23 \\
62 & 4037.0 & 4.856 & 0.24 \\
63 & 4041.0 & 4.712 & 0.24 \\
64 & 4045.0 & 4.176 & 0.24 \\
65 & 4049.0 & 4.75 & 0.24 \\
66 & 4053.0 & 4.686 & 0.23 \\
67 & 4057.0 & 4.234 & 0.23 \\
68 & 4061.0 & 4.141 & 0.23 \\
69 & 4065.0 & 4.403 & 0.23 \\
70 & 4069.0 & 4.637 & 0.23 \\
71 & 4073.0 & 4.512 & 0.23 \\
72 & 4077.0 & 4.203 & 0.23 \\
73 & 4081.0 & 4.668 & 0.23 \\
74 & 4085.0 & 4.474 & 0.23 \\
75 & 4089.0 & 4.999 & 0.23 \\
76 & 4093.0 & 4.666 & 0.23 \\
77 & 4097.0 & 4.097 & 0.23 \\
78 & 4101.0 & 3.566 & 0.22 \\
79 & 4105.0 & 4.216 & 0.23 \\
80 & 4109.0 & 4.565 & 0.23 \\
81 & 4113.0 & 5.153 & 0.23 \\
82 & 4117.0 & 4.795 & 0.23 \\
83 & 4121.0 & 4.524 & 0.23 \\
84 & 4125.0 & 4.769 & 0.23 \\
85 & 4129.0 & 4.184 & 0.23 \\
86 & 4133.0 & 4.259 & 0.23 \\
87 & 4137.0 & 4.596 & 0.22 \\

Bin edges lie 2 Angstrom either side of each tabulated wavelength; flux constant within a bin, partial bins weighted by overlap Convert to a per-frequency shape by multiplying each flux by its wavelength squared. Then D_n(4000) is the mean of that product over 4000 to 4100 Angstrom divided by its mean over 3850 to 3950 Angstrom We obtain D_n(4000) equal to 1.7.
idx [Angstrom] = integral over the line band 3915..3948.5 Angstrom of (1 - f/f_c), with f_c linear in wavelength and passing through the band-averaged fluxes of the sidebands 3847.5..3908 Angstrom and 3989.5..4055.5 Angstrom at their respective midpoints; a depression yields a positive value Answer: 9.7 Angstrom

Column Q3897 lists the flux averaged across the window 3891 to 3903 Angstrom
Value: 3.36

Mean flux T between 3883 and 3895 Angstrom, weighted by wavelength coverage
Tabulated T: 2.59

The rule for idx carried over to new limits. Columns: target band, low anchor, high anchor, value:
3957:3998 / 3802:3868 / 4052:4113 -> 4.0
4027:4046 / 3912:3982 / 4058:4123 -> -2.9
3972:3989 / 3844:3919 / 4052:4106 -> 0.8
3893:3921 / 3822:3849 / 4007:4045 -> -2.2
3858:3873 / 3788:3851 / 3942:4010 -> -1.0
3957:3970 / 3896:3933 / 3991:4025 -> 4.3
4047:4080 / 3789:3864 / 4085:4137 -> -2.0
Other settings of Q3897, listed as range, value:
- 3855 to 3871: 3.17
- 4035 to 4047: 4.58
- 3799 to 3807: 3.1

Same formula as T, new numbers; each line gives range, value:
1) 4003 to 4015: 4.43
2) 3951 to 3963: 3.57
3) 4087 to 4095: 4.83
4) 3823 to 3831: 2.34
